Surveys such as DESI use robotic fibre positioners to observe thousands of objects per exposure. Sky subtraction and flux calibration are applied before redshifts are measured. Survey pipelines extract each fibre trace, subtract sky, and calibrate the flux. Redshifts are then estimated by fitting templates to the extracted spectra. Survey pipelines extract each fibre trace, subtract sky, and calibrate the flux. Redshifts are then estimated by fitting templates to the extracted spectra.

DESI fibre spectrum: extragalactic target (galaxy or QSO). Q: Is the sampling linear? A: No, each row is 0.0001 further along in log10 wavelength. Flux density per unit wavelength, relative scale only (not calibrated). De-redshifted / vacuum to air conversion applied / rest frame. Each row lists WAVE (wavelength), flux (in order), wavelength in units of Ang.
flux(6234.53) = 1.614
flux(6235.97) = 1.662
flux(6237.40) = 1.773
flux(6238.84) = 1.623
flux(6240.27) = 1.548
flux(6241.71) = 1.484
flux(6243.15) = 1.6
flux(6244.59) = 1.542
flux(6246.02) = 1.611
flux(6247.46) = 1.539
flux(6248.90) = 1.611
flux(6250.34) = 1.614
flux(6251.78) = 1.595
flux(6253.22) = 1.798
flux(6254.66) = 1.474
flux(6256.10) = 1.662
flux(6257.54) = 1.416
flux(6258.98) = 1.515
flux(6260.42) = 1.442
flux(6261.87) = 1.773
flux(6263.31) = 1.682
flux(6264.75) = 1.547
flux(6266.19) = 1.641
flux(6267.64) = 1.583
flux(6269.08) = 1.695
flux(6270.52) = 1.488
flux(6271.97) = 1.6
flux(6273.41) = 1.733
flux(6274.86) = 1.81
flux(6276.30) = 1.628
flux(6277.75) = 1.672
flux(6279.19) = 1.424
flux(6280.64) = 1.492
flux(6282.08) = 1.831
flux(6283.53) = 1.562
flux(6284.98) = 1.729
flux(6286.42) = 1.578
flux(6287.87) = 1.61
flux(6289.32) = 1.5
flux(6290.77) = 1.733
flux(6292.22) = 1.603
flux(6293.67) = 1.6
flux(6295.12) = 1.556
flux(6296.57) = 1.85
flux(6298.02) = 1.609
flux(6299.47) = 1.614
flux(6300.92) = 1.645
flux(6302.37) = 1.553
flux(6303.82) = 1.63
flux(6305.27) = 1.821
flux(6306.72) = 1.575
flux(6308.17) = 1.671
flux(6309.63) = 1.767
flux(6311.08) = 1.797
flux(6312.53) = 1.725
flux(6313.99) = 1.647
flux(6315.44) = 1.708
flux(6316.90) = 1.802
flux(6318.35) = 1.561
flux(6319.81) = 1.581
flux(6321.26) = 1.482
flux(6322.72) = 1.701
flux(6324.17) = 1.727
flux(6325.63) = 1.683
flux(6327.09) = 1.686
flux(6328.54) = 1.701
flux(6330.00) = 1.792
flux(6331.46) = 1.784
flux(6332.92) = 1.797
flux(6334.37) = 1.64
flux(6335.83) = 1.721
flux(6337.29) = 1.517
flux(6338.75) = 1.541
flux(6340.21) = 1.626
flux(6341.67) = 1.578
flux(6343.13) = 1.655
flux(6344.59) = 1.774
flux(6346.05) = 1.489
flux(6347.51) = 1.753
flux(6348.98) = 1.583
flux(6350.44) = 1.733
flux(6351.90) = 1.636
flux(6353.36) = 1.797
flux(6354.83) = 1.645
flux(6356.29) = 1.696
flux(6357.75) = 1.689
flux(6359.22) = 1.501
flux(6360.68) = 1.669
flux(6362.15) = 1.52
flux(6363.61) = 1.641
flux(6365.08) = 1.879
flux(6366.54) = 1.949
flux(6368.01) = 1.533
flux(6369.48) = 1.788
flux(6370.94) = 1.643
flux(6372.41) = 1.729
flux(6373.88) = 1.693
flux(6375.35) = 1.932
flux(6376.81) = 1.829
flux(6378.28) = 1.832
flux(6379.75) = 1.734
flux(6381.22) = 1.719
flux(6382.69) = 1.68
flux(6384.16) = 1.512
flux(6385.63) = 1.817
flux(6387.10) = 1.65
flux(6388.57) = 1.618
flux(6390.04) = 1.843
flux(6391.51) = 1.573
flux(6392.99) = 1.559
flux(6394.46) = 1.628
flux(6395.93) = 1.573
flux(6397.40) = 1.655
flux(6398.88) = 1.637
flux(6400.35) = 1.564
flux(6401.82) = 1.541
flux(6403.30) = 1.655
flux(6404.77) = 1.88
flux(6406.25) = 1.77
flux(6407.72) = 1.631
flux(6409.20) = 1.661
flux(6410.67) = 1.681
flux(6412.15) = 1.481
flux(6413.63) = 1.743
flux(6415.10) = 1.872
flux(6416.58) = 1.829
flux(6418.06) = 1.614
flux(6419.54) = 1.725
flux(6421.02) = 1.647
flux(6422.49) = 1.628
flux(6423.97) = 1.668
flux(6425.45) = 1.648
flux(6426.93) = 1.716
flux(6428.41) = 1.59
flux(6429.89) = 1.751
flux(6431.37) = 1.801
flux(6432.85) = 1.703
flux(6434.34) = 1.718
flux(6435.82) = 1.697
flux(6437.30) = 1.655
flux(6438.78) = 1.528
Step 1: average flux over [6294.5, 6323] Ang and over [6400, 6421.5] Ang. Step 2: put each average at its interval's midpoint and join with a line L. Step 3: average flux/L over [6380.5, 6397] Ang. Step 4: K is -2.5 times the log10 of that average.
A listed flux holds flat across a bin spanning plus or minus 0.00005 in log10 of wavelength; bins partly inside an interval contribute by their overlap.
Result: 0.02 mag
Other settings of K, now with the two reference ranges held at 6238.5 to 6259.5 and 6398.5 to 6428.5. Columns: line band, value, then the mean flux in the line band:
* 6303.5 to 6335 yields -0.050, 1.7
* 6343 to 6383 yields -0.038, 1.71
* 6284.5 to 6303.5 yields -0.017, 1.63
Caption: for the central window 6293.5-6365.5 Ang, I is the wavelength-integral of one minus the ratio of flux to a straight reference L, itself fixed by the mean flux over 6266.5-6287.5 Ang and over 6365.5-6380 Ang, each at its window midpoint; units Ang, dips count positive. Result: 1.7 Ang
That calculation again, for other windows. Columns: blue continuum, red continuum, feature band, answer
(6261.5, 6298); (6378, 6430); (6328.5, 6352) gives -0.17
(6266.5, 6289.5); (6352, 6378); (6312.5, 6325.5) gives 0.07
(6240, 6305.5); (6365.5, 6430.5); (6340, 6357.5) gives -0.05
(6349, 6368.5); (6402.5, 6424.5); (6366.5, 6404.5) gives 0.11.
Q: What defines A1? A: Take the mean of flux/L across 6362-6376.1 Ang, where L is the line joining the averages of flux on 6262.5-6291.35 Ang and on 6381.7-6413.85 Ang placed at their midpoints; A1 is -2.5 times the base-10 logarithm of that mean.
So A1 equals -0.06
